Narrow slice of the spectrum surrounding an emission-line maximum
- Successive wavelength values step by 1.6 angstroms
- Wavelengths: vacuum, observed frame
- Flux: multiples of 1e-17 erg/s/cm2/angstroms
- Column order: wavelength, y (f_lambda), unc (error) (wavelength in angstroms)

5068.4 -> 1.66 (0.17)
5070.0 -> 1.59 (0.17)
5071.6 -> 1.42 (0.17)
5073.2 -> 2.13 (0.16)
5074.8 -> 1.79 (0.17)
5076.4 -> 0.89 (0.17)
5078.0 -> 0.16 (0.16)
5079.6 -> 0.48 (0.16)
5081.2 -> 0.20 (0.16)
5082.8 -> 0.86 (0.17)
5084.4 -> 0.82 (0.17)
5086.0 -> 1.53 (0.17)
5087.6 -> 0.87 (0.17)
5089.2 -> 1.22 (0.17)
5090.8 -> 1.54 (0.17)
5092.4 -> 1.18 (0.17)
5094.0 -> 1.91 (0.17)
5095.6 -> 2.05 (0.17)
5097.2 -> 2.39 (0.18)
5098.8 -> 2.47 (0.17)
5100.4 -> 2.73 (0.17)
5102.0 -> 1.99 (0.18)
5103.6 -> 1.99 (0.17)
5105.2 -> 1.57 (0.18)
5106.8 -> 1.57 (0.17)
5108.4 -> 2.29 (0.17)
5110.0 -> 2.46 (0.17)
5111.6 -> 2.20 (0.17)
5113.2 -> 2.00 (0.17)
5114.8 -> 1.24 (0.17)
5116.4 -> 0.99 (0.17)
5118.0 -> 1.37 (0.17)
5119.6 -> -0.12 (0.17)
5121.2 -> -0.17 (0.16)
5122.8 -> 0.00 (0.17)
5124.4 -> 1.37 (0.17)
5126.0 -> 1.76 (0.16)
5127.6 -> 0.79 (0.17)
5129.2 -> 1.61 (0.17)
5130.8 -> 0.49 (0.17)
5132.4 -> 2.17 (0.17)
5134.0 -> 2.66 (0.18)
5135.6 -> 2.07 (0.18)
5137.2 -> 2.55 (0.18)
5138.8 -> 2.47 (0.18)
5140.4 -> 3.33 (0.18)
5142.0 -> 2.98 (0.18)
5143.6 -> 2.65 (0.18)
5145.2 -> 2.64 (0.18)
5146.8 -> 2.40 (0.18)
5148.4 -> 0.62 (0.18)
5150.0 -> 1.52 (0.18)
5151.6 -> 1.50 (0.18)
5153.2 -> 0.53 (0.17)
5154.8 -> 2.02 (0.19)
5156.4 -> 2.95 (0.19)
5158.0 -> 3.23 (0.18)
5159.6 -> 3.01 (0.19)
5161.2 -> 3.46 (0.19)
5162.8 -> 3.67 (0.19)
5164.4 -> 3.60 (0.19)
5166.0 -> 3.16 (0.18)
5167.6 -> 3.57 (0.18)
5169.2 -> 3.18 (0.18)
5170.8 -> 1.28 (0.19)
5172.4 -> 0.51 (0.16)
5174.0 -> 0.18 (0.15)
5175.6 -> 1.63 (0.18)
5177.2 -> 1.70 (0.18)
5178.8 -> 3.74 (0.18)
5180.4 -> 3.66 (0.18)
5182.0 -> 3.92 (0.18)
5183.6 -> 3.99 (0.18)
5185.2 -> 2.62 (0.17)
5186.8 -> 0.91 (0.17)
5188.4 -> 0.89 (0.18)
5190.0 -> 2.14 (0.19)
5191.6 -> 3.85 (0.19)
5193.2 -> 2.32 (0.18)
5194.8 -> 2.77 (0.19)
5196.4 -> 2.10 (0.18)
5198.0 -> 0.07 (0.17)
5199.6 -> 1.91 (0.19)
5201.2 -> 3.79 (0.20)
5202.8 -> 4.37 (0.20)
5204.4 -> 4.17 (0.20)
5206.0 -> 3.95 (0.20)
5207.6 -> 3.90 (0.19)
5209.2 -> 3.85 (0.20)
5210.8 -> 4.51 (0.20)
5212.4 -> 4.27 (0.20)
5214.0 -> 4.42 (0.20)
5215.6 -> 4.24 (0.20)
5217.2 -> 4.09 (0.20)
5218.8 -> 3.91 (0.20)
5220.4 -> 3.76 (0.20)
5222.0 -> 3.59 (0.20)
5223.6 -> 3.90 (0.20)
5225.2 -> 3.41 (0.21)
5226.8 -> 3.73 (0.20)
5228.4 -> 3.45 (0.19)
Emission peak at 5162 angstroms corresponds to Lyman alpha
